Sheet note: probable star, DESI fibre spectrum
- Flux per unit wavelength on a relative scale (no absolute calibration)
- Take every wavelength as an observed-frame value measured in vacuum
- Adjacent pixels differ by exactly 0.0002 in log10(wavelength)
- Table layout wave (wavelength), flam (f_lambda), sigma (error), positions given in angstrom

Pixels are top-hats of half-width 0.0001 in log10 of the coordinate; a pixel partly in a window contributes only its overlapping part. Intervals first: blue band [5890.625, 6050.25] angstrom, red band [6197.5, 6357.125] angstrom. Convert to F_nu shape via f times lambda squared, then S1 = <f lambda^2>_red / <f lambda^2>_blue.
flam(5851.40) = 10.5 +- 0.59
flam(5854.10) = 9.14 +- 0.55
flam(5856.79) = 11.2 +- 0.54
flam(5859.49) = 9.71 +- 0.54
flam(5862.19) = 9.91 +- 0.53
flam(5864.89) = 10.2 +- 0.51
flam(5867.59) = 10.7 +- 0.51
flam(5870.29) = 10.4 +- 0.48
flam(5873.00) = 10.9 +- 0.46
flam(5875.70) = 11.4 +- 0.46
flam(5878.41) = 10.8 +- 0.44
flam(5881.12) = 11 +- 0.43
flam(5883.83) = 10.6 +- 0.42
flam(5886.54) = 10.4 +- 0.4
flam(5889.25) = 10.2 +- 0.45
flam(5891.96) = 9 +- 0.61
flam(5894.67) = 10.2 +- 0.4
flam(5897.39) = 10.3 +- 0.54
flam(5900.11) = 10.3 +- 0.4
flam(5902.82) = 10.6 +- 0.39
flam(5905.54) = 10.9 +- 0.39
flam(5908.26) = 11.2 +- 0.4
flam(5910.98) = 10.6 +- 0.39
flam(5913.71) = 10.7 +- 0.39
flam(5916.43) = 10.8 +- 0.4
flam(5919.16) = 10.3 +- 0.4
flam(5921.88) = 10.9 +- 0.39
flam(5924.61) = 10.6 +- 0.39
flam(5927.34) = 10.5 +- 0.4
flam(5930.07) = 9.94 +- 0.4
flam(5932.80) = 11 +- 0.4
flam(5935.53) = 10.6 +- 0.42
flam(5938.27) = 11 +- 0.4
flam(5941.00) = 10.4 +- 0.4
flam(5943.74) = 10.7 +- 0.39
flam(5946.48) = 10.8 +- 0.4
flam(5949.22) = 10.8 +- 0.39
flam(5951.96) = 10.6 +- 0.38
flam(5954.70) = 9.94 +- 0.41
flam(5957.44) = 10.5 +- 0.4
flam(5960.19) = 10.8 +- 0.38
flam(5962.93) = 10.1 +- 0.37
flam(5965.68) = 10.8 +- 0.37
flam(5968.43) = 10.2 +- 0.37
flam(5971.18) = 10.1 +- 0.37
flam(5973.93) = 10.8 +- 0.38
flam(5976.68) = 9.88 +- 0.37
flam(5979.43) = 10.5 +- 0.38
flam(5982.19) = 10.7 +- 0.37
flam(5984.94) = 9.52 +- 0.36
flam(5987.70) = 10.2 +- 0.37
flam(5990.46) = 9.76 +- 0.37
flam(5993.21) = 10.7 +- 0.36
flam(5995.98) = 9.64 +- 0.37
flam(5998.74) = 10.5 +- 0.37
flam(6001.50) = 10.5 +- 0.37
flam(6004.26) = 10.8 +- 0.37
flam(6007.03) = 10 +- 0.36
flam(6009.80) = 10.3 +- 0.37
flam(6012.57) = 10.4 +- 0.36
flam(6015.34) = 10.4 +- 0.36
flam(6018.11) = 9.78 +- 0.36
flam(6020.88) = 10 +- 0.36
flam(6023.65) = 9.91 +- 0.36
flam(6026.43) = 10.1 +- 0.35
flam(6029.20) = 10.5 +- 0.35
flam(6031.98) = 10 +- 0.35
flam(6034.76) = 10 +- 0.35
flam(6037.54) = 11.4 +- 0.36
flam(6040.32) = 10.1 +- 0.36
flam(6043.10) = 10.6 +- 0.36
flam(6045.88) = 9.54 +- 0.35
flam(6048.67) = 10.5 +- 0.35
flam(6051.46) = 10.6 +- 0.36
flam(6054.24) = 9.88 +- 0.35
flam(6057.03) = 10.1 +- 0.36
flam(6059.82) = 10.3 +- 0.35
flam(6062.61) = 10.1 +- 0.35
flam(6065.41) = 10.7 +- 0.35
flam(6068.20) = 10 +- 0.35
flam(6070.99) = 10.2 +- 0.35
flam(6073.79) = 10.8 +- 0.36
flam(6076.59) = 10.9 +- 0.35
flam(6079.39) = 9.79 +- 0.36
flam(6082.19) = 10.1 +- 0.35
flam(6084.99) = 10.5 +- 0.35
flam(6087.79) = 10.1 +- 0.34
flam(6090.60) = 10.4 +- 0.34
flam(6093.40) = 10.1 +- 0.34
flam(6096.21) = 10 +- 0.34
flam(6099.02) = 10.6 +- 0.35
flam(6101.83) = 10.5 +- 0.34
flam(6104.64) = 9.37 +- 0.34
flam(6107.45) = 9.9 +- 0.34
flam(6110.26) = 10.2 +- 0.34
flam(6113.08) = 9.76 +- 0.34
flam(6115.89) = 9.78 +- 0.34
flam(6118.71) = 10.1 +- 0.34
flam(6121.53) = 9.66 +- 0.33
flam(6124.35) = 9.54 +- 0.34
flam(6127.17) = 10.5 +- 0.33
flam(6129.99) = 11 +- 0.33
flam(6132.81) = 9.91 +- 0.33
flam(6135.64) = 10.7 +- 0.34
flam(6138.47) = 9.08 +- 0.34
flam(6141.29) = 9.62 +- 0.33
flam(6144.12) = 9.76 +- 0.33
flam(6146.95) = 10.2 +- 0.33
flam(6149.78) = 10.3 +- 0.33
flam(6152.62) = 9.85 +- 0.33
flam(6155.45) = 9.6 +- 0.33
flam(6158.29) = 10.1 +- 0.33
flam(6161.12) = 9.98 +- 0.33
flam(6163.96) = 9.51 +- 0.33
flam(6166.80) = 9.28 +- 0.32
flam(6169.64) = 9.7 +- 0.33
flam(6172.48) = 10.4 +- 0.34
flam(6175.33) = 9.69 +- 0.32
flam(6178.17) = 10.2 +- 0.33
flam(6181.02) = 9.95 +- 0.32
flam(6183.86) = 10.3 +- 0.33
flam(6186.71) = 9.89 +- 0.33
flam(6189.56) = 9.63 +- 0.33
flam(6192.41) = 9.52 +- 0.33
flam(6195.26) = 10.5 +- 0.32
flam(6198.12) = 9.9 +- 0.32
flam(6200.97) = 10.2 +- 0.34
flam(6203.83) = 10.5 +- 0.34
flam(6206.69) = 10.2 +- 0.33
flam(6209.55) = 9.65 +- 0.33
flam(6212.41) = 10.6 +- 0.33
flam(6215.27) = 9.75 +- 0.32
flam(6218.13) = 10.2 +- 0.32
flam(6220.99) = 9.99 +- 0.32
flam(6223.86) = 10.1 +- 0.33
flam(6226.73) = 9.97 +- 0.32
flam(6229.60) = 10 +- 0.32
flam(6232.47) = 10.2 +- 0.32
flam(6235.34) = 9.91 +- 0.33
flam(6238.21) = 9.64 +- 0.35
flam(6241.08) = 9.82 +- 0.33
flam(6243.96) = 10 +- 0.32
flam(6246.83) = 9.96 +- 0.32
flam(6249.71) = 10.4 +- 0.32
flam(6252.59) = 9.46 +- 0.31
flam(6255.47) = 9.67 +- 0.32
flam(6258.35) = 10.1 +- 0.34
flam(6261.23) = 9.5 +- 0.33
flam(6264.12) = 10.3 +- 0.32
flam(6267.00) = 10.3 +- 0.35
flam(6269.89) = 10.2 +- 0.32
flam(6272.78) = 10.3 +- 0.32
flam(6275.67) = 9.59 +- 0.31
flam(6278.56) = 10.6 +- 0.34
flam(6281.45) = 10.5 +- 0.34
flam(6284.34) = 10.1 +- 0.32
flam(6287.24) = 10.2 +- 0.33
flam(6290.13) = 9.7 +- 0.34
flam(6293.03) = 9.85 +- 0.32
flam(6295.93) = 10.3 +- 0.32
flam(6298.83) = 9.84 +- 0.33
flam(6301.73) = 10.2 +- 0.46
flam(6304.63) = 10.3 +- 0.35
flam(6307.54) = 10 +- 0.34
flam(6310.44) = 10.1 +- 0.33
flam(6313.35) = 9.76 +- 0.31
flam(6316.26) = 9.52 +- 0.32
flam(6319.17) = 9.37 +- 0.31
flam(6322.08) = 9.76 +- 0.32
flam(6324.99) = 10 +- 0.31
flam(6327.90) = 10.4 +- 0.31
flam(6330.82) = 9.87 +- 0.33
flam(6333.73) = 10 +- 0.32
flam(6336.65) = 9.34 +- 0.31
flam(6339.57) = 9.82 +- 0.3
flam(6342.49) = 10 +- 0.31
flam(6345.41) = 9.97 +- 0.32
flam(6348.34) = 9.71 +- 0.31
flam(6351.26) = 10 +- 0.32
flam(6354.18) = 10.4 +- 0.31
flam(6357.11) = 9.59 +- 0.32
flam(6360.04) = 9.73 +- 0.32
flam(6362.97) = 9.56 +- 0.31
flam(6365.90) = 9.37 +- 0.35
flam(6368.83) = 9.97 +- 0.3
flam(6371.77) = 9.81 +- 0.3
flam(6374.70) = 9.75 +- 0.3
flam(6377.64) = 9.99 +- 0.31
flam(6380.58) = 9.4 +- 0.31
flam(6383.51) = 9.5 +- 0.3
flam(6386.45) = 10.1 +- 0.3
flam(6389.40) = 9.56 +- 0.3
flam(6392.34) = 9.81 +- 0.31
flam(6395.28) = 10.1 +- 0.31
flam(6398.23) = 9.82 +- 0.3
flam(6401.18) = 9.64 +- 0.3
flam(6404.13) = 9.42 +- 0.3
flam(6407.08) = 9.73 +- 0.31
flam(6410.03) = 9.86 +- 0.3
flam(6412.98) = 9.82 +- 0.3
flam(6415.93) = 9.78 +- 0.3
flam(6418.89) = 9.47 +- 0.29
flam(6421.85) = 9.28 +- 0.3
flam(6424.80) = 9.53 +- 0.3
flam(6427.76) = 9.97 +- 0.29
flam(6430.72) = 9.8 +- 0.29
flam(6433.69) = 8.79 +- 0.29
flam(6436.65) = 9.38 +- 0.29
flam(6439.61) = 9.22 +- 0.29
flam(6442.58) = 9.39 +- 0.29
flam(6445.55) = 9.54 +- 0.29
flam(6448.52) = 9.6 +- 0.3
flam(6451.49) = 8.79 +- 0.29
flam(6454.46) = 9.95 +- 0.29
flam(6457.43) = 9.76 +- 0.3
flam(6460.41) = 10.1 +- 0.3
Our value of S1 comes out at 1.06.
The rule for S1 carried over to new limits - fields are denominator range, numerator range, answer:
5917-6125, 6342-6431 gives 1.07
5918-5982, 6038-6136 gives 1.02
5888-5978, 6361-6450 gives 1.07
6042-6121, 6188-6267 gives 1.03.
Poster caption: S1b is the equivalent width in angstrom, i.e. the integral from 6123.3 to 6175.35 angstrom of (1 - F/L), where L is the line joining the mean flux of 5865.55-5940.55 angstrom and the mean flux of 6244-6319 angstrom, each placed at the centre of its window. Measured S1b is 1.39 angstrom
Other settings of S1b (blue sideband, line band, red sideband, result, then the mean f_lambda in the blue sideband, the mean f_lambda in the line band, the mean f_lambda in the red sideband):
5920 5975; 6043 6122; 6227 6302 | 1.2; 10.5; 10.2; 10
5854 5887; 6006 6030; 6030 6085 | 0.5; 10.5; 10.1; 10.3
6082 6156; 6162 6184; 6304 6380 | 0.3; 10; 9.86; 9.84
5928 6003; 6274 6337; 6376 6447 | -1.1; 10.4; 9.98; 9.62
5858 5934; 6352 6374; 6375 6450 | -0.2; 10.5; 9.78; 9.62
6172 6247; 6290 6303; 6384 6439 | -0.2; 10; 10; 9.65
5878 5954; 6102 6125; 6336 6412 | 0.9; 10.6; 9.84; 9.77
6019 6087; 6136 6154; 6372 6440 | 0.5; 10.3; 9.85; 9.65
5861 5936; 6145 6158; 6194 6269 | 0.2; 10.5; 9.98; 10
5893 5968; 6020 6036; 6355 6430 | 0.5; 10.6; 10.1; 9.71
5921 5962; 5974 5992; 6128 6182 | 0.5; 10.6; 10.2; 9.94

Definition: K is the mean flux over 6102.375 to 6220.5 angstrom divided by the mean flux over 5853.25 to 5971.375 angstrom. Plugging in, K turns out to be 0.95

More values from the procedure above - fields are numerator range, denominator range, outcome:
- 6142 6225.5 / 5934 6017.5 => 0.96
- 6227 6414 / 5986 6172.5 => 0.98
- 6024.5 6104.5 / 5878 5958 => 0.98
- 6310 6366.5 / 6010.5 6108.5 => 0.96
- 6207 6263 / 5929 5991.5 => 0.95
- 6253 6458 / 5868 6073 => 0.94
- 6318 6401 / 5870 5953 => 0.93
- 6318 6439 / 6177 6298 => 0.97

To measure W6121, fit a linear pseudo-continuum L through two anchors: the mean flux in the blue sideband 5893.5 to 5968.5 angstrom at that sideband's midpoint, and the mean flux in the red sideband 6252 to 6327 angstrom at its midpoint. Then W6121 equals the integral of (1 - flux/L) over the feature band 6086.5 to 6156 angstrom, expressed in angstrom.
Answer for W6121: 1.64 angstrom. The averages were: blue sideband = 10.6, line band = 10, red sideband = 9.99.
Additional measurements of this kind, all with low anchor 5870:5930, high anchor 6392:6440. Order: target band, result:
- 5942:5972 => -0.1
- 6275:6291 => -0.5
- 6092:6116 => 0.4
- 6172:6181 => 0.0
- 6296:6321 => -0.2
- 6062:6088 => -0.2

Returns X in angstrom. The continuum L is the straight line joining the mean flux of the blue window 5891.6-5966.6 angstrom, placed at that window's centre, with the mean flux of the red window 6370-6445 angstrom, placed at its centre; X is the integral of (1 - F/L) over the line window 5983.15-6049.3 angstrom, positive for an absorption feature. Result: 1.1 angstrom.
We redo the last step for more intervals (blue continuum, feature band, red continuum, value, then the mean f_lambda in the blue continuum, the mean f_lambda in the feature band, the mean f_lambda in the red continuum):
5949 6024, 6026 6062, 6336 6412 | -0.2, 10.3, 10.3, 9.77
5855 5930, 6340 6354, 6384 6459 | -0.3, 10.5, 9.96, 9.6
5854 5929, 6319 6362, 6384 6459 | -0.6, 10.5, 9.88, 9.6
